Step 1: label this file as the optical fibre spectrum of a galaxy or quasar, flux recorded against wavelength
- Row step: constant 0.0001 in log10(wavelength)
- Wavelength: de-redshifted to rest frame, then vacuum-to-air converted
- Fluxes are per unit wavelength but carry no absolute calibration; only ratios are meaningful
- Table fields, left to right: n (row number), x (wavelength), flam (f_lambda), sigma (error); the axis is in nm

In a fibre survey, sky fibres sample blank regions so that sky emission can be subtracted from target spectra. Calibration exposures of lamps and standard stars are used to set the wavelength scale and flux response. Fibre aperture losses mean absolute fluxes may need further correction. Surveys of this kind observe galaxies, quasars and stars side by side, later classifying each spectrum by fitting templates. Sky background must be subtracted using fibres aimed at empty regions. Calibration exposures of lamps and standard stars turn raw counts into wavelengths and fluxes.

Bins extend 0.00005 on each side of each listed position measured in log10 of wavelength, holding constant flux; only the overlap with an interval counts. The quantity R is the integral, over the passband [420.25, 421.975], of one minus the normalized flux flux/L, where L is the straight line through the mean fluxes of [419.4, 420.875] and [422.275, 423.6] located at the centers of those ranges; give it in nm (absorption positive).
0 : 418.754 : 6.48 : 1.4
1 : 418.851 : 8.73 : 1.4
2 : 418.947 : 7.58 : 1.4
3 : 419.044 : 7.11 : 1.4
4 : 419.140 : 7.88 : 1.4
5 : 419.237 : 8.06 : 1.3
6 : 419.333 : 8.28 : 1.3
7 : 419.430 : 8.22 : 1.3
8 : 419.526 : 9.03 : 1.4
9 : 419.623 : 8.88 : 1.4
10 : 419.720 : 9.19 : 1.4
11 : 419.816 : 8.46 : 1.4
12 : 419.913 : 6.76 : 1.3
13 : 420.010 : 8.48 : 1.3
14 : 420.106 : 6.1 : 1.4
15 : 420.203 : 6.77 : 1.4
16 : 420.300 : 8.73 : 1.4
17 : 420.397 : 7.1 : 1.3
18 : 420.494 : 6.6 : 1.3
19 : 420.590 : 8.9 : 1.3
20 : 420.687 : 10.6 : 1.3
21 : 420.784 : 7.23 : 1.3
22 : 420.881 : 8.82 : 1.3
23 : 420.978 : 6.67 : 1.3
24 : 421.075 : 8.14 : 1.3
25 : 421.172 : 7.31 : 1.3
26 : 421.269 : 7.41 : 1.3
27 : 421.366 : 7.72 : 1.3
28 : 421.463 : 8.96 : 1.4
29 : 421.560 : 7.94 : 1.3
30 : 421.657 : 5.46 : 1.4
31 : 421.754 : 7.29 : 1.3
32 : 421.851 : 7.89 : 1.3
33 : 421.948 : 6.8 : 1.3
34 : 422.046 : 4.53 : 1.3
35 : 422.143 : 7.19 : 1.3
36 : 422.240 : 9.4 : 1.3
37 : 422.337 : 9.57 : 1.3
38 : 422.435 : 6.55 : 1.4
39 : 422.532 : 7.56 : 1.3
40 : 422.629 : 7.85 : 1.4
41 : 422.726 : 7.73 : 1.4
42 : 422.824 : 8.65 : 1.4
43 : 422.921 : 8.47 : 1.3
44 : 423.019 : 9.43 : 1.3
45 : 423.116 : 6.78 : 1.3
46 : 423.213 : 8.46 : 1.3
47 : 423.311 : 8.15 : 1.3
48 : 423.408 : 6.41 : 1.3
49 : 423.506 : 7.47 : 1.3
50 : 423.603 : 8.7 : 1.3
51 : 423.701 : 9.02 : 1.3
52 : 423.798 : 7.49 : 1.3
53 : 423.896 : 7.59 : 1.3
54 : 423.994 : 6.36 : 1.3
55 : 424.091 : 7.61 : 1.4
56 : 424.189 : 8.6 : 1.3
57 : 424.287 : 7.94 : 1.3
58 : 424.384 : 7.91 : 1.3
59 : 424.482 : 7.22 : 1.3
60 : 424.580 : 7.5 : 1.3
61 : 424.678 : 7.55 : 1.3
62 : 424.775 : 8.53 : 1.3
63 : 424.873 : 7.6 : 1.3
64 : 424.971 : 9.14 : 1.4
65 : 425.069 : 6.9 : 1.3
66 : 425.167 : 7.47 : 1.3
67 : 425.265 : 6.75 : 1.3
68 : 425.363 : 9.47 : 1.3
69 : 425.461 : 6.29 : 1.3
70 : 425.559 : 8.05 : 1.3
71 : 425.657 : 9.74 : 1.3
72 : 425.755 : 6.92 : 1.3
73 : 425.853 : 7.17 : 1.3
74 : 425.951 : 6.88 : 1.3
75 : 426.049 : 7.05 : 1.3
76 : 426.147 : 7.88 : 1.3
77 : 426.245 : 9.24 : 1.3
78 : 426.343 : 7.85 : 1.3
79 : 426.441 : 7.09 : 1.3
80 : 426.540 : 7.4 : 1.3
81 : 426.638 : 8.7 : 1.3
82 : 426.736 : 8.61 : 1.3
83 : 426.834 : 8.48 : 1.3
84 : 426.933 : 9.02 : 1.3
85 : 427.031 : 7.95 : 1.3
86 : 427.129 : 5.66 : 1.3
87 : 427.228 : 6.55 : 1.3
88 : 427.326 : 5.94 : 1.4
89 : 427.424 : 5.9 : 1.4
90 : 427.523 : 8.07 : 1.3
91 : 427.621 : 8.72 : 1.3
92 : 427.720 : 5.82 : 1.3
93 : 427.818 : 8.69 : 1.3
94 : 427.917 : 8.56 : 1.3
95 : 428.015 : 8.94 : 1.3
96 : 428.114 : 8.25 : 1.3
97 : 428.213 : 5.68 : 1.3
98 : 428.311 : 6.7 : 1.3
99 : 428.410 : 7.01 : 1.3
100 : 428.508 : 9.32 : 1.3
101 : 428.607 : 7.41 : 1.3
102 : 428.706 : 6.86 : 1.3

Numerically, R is 0.061 nm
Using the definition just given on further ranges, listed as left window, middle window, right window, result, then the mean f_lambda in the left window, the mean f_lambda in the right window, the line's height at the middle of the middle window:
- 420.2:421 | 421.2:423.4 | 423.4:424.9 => 0.06 nm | 8.04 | 7.76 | 7.9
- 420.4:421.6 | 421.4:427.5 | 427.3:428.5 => 0.03 nm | 7.99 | 7.45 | 7.72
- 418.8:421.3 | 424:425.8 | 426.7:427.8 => -0.06 nm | 7.96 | 7.36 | 7.56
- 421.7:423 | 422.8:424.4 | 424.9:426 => -0.05 nm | 7.68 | 7.7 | 7.69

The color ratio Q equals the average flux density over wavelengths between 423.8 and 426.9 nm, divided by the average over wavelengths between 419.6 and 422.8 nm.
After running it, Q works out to 1.01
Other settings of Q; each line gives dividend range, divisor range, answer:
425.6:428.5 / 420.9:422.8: 1.02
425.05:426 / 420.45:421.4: 0.95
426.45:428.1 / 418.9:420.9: 0.96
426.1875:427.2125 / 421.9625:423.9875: 1.02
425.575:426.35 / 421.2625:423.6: 1.02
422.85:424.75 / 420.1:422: 1.03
